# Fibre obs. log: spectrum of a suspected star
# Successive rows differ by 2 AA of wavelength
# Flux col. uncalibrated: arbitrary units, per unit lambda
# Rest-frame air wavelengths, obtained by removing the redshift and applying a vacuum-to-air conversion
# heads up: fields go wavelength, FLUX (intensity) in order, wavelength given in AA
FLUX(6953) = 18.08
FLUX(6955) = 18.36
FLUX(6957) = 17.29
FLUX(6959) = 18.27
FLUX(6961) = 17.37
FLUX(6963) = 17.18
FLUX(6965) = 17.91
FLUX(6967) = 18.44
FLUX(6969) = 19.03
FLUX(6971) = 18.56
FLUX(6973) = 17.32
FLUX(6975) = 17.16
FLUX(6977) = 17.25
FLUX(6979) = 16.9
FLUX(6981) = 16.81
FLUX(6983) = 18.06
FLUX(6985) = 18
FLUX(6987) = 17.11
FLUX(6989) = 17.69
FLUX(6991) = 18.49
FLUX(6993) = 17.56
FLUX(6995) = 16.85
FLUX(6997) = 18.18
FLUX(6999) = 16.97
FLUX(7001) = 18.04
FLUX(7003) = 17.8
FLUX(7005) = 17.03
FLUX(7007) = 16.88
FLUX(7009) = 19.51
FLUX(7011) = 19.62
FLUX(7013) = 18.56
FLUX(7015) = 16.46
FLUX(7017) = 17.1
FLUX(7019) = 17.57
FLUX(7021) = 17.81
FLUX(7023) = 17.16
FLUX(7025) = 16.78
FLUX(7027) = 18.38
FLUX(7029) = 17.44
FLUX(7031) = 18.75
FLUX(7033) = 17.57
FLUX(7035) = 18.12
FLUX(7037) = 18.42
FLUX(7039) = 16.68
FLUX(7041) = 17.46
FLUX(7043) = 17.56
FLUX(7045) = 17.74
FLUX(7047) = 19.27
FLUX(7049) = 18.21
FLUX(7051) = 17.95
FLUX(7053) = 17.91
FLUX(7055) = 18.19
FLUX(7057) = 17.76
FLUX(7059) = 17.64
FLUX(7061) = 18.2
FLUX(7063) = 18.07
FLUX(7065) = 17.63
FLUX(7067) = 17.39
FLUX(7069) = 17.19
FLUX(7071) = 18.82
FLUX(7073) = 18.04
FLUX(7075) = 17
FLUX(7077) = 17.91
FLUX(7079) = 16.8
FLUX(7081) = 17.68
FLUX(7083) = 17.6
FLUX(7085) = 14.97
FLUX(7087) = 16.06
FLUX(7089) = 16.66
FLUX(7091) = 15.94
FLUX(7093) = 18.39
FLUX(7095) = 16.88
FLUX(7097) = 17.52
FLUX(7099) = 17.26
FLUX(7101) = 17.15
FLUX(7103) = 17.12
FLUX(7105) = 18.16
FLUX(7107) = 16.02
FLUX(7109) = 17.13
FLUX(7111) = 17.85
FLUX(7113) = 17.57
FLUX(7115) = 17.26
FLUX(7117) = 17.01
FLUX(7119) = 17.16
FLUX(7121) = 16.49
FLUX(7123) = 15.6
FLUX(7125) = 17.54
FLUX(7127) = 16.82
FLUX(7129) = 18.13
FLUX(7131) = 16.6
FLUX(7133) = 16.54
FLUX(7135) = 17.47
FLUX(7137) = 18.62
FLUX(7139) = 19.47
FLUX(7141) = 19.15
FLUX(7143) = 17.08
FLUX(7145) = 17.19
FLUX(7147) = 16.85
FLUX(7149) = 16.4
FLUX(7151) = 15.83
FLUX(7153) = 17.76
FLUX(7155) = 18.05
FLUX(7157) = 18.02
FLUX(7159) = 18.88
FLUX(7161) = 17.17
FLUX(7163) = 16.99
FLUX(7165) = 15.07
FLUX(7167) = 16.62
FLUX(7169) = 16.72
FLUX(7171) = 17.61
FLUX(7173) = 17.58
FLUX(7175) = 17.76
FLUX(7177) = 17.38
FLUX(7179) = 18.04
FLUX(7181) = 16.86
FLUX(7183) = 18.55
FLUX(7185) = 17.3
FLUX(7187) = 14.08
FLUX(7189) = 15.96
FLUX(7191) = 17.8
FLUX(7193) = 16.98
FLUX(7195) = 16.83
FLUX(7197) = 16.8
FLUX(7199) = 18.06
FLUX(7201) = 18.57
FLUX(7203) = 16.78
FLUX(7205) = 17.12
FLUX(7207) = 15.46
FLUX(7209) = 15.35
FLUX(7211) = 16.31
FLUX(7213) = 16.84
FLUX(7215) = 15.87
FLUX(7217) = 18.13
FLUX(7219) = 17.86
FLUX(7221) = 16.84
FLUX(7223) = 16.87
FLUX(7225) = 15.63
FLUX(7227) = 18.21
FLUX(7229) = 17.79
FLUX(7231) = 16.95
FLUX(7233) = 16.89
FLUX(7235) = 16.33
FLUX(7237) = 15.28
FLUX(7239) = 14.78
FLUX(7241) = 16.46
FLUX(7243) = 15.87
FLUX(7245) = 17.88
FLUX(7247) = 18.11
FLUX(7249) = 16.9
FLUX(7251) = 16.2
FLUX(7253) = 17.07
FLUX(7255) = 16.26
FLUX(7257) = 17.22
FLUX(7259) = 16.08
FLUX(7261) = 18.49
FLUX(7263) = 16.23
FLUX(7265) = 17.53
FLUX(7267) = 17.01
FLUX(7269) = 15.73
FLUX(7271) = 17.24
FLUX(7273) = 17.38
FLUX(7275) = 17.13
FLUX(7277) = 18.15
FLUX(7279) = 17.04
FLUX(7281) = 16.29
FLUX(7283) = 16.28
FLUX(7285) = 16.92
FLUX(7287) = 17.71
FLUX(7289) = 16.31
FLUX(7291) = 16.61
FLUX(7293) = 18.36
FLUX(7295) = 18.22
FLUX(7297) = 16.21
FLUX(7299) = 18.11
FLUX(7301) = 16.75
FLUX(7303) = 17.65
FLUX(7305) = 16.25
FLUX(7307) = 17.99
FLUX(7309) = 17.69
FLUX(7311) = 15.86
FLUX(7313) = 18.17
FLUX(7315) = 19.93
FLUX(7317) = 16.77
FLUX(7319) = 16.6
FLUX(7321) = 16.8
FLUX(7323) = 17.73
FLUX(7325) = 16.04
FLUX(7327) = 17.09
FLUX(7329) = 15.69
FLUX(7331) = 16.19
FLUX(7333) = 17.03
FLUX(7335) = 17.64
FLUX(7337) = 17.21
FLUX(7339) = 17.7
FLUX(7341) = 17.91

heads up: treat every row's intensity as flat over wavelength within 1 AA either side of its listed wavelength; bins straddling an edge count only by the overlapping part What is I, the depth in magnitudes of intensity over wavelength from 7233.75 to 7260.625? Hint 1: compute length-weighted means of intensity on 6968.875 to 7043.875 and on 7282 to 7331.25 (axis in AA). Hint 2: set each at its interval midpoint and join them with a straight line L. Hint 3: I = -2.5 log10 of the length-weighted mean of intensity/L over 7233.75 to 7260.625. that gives 0.04 mag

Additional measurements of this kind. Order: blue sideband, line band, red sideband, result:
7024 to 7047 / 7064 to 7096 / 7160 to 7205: 0.02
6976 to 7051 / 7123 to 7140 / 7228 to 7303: -0.01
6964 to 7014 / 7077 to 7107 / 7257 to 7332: 0.04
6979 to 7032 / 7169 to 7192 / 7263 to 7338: 0.01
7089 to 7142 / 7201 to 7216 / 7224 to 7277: 0.04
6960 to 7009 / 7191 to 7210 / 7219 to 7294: 0.01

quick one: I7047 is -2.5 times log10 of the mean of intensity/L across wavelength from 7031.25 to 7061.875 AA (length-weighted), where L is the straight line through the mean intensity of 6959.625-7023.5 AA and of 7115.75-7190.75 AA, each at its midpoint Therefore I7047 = -0.02 mag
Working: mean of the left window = 17.7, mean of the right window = 17.2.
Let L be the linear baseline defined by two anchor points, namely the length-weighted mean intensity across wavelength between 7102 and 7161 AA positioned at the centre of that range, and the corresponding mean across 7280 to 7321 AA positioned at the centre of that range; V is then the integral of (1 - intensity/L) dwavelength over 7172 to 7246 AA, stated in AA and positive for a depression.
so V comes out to 1.9 AA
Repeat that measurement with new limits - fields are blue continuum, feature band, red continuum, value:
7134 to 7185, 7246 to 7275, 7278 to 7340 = 0.5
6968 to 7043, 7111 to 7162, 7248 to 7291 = -0.3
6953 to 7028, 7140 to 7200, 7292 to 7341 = 1.0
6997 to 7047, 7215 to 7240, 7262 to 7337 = 0.7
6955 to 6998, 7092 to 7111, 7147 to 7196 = 0.0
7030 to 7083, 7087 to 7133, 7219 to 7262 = 1.2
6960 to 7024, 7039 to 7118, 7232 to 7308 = 0.0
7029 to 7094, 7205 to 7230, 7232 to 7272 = 0.1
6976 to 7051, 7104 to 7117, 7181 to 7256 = 0.0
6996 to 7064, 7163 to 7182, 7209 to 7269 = 0.1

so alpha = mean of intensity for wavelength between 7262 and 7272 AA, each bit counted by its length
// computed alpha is 16.7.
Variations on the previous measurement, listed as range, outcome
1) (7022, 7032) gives 17.7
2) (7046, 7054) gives 18.3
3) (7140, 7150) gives 17.3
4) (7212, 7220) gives 17.2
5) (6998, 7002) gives 17.5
